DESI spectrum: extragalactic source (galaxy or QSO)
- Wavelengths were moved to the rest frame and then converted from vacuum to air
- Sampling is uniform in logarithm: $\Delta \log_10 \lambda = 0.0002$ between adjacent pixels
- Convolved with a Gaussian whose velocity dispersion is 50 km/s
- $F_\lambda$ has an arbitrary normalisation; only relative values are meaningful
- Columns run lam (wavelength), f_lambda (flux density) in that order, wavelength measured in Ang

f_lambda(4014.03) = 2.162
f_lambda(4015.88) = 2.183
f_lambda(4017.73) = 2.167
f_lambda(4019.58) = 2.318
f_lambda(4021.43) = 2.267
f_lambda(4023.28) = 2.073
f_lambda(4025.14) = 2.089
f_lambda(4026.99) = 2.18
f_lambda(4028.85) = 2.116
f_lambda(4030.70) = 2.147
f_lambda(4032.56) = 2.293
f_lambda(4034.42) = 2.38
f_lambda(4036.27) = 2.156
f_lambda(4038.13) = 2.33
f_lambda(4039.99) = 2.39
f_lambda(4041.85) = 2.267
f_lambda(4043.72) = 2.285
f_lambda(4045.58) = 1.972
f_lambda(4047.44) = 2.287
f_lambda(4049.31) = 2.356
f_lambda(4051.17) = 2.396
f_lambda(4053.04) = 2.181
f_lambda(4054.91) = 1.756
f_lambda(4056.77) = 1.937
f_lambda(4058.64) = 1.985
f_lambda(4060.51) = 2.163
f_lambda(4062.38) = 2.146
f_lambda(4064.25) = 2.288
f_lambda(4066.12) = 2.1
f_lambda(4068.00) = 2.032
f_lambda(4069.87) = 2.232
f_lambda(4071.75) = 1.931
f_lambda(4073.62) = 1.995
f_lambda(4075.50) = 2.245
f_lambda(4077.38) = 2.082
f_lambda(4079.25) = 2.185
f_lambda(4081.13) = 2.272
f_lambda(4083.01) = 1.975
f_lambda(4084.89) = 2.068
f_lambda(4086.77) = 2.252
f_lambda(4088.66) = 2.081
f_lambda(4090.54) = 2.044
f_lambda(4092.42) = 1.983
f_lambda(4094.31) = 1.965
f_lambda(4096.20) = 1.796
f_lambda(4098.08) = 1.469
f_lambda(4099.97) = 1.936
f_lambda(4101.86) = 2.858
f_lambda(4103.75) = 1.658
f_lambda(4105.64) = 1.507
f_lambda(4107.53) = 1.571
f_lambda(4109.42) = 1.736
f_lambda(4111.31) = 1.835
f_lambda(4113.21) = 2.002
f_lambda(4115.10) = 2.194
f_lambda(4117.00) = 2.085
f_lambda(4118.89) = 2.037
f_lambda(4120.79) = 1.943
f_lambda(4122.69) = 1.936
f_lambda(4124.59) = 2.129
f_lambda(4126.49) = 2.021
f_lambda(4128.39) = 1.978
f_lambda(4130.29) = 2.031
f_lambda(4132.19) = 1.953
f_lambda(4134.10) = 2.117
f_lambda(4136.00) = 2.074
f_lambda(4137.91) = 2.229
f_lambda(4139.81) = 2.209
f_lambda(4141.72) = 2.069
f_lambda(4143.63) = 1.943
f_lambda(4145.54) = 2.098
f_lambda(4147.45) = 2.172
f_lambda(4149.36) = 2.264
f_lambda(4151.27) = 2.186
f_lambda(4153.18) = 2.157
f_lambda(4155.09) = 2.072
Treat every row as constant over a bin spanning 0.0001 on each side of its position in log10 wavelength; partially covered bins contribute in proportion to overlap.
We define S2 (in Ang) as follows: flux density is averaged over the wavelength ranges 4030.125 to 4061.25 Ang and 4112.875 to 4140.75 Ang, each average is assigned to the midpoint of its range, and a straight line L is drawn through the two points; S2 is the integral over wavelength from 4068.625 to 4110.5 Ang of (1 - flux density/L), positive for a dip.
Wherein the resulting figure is 2.6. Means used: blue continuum 2.19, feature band 1.99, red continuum 2.06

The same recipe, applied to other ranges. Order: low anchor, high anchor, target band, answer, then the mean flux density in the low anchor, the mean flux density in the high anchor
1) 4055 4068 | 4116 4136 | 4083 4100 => 0.8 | 2.08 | 2.03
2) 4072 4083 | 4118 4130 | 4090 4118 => 2.1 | 2.13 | 2.01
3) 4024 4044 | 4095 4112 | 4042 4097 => -2.3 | 2.24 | 1.82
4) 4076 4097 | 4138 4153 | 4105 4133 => 2.3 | 2.07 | 2.14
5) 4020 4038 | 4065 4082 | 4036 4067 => -0.2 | 2.2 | 2.12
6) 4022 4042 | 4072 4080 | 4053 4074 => 0.8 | 2.22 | 2.11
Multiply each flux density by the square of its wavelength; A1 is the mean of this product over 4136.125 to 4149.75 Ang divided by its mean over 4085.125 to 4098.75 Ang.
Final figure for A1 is 1.12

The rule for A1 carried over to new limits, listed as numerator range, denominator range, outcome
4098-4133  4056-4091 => 0.95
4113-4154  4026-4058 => 0.99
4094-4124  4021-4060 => 0.91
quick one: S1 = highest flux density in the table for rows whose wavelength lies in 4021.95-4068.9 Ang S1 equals 2.396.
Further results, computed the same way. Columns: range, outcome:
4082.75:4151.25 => 2.858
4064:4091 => 2.288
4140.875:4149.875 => 2.264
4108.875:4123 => 2.194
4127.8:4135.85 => 2.117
